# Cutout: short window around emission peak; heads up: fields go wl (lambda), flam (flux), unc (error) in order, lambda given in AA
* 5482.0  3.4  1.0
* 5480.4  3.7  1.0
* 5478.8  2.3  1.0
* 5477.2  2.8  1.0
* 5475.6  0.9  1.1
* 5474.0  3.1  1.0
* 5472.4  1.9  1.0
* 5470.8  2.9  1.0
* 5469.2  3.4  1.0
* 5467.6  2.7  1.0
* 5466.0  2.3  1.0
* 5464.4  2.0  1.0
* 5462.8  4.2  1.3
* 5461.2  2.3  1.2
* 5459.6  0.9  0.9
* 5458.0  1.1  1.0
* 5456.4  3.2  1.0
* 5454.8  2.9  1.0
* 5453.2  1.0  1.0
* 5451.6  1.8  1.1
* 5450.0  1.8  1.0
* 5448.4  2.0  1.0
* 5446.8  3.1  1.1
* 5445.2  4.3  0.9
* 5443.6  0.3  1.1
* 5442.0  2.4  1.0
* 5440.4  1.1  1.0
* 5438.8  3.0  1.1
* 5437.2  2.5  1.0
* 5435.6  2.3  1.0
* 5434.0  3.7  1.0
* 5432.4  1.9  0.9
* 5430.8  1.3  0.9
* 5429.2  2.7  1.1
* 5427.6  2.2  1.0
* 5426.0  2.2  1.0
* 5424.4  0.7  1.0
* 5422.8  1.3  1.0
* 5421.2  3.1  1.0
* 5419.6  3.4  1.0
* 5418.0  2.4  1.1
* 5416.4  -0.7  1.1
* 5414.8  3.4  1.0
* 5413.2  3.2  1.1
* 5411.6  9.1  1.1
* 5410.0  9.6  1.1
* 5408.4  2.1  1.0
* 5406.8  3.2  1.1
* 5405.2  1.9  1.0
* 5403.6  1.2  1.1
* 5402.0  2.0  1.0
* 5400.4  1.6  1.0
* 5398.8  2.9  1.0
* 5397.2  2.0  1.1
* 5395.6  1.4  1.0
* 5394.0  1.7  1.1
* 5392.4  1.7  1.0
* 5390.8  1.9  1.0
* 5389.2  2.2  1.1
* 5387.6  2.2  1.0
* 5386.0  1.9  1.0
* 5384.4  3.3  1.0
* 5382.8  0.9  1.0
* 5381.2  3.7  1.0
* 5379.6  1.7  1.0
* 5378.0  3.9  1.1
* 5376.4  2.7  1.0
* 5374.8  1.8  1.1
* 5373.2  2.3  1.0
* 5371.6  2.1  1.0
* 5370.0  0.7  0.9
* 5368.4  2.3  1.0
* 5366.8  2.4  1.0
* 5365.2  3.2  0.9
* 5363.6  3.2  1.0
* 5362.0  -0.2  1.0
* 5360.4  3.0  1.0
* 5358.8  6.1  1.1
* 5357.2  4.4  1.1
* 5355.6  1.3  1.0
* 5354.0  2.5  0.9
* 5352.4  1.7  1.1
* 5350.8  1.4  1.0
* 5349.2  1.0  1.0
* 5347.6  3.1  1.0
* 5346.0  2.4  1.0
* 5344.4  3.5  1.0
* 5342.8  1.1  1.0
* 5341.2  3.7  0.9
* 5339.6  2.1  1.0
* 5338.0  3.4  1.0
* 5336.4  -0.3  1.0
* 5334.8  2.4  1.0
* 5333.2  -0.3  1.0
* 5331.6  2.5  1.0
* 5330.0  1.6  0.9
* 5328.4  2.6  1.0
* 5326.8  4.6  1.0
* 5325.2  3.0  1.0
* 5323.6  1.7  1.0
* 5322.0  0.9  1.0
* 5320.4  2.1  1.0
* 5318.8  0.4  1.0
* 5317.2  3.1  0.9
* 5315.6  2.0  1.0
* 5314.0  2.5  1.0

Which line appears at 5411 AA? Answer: [O III] 5007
